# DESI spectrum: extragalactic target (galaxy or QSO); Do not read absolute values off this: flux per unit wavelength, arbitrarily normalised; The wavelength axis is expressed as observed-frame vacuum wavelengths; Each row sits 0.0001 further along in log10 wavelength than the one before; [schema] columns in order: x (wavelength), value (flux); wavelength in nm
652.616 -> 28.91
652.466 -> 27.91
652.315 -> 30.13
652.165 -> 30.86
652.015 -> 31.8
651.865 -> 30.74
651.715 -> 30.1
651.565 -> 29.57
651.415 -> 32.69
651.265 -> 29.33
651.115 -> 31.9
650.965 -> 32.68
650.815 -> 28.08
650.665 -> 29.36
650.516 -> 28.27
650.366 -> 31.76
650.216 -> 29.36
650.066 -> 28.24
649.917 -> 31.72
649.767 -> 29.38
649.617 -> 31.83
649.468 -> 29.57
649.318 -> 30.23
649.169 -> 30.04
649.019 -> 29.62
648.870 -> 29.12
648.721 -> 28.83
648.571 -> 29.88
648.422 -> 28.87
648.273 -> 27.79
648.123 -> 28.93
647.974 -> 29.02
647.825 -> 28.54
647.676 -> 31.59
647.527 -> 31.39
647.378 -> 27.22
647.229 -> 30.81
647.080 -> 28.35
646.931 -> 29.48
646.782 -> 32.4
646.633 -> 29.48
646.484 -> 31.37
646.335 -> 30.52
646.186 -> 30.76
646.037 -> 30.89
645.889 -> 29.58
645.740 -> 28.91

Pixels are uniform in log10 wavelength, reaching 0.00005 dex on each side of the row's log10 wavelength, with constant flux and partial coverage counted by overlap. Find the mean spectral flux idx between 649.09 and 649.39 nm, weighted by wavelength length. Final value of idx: 30.1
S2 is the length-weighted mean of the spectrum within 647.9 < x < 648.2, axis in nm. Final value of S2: 28.9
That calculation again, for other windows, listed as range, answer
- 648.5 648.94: 29.3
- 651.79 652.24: 31.2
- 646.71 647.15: 30.1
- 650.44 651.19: 30.1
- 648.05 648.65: 28.8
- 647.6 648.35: 29.2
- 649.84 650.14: 30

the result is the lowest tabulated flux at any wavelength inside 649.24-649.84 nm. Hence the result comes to 29.38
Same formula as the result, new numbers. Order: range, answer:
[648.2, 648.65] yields 27.79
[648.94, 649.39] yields 29.62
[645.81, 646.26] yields 29.58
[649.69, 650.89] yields 28.08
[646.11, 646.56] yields 30.52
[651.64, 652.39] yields 30.1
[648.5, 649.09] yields 28.83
